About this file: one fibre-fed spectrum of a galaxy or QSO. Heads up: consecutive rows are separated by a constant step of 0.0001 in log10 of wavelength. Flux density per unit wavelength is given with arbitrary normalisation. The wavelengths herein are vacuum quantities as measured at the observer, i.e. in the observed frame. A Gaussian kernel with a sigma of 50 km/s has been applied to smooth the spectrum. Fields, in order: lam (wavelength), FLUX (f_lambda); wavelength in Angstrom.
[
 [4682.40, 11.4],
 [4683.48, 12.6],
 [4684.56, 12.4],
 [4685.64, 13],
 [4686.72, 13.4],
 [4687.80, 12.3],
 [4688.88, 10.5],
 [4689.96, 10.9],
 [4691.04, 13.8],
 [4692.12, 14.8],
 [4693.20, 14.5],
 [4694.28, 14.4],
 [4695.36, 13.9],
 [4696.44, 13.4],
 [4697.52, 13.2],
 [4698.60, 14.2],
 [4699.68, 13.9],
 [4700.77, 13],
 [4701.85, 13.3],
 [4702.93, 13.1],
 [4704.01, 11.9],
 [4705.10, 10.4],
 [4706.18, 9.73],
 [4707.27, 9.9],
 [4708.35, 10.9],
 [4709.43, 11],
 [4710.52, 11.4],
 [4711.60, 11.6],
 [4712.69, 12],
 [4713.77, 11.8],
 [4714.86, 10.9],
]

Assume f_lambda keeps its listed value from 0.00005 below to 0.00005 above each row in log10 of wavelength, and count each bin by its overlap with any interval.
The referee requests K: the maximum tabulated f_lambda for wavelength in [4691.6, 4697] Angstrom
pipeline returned 14.8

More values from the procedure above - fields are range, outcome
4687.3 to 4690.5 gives 12.3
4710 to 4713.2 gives 12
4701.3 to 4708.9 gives 13.3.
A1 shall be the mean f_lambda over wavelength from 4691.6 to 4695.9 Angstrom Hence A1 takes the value 14.4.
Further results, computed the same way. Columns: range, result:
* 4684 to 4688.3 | 12.8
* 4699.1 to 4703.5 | 13.3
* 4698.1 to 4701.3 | 13.7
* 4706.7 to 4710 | 10.6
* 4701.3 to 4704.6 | 12.7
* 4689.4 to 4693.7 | 13.5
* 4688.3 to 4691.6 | 11.8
